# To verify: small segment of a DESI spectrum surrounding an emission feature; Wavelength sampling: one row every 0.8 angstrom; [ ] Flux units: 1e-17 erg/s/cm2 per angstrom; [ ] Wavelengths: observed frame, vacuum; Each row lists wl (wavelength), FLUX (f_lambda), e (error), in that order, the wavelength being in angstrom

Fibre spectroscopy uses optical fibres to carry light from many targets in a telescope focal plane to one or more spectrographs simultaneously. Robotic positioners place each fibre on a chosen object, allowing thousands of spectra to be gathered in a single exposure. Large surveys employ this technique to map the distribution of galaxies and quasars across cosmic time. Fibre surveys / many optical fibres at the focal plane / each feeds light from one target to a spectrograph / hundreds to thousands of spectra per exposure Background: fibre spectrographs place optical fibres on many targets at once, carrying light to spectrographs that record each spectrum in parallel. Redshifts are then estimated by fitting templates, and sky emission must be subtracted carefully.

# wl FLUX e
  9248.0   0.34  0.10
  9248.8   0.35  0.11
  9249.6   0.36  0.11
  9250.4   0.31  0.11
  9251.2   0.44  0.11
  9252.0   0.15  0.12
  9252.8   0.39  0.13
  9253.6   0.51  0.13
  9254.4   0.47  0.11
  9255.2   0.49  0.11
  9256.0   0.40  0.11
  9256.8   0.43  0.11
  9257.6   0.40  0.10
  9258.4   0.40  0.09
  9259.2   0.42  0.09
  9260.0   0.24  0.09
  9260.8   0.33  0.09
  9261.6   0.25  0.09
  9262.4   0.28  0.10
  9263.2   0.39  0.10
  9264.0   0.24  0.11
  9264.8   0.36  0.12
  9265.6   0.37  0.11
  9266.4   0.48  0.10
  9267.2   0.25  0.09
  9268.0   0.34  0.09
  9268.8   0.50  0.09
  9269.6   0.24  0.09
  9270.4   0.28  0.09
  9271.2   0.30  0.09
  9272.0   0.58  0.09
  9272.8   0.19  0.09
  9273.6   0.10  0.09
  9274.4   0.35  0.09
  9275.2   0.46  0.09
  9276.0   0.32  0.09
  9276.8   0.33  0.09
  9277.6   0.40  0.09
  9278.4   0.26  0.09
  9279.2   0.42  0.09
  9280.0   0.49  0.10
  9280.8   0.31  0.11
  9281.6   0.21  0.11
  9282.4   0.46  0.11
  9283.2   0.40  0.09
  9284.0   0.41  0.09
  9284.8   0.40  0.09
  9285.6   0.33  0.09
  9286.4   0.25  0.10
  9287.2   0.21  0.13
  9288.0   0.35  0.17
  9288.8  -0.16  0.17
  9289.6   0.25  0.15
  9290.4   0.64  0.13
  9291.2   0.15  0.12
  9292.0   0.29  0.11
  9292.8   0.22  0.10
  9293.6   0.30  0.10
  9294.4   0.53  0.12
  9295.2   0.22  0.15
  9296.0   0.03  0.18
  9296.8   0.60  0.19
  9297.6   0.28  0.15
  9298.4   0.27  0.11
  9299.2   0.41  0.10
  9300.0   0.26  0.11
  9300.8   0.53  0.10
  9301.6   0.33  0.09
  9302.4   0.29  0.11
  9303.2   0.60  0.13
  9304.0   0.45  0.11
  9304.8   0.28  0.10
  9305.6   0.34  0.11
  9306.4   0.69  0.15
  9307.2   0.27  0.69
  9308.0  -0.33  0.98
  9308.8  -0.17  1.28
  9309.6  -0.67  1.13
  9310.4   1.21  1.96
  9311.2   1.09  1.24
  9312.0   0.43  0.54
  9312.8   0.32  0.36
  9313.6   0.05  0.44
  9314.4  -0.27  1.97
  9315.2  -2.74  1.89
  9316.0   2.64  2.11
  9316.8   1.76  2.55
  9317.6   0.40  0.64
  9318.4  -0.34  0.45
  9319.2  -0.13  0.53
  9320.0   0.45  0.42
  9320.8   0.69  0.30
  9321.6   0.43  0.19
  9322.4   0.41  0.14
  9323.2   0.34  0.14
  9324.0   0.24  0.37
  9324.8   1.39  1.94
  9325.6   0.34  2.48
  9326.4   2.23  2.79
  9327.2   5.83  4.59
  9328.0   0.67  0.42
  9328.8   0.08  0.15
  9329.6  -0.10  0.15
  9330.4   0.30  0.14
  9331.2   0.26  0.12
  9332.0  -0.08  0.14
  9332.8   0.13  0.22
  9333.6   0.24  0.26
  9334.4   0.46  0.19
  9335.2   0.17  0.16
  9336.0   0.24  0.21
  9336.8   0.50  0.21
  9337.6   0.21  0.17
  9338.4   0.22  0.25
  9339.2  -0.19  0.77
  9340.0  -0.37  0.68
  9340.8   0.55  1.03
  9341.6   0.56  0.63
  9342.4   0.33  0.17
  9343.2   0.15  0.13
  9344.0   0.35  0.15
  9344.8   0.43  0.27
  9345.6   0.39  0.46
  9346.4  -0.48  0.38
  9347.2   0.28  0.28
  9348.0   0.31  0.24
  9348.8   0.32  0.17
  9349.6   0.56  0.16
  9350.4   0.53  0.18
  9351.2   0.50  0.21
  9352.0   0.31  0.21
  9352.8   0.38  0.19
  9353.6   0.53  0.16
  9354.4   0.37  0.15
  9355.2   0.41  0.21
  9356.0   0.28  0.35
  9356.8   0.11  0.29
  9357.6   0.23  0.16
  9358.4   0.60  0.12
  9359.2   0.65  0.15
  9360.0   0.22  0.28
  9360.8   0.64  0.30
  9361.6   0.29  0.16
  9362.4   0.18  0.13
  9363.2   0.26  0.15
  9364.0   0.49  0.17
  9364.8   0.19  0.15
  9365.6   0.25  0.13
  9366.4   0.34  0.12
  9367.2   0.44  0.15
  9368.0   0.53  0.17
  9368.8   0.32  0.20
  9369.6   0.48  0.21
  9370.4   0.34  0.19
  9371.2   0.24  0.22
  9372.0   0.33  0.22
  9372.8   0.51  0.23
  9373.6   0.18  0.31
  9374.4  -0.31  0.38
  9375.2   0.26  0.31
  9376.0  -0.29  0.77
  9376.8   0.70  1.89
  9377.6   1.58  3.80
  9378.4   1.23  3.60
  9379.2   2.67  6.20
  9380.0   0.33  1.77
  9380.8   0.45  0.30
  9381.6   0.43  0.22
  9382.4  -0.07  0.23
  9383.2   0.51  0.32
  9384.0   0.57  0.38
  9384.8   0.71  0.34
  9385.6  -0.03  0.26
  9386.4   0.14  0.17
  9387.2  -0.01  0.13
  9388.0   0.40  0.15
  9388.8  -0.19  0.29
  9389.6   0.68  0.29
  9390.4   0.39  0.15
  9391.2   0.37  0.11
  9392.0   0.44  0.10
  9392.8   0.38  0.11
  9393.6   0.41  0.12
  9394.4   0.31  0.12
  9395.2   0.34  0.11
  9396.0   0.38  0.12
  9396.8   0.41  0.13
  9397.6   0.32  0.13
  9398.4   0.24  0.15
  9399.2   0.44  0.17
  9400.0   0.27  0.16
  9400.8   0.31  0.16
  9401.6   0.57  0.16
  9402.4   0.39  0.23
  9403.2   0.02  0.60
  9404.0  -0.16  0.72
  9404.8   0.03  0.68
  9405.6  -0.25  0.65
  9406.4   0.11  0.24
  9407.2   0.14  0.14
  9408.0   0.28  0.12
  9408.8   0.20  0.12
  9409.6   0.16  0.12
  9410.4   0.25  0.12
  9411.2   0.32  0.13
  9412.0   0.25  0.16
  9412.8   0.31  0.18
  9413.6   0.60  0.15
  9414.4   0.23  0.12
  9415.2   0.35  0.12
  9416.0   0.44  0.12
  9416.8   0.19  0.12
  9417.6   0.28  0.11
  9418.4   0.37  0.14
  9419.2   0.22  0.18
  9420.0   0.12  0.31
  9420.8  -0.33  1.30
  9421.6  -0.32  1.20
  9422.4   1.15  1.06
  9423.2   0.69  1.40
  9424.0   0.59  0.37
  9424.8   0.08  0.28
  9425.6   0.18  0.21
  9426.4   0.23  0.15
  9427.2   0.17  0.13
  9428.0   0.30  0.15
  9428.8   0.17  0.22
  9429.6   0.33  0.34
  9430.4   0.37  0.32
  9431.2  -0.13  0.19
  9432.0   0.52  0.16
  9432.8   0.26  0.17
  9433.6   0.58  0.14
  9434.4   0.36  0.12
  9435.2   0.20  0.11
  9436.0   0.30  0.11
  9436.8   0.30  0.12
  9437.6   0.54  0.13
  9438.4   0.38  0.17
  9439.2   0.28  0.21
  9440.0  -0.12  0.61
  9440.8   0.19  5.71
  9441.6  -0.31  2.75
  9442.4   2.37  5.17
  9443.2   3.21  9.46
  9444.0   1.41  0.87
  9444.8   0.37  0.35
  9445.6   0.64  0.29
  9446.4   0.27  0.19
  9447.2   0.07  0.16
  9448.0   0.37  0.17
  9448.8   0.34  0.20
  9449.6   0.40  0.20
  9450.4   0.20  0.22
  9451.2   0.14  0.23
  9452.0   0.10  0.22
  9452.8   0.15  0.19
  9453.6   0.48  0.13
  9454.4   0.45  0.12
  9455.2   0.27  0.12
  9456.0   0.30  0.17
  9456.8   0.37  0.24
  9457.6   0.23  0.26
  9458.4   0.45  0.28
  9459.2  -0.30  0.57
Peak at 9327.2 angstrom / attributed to Hbeta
